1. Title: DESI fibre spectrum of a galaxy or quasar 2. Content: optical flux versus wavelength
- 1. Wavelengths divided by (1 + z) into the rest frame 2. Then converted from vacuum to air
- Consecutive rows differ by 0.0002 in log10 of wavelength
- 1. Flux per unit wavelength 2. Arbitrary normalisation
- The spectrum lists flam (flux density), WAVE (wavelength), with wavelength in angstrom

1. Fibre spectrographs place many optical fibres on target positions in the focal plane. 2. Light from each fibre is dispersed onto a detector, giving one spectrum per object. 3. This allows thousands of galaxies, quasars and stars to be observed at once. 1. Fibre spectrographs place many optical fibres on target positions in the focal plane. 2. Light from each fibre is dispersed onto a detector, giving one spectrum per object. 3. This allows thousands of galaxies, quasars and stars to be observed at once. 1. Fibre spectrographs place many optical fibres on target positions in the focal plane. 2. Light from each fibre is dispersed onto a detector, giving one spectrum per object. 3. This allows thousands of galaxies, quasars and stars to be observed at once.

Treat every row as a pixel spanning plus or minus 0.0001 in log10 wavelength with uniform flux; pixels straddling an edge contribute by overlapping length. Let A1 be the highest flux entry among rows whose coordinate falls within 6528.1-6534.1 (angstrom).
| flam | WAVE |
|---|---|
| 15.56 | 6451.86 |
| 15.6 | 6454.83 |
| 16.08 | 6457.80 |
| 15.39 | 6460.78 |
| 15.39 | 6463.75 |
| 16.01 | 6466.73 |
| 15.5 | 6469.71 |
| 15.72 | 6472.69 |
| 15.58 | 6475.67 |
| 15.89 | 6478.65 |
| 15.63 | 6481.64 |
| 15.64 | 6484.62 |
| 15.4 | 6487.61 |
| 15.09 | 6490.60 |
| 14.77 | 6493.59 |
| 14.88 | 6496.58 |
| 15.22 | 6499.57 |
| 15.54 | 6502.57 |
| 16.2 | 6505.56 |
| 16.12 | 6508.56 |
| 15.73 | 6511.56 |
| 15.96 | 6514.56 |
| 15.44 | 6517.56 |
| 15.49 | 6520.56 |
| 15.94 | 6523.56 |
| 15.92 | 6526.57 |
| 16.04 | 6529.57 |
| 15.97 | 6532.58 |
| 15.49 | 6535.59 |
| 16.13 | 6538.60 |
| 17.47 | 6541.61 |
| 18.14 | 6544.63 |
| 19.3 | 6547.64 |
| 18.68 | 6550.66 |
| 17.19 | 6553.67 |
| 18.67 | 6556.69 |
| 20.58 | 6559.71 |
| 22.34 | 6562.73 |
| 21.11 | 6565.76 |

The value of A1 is 16.04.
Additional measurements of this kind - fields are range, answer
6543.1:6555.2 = 19.3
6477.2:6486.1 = 15.89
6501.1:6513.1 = 16.2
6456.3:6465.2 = 16.08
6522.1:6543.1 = 17.47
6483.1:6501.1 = 15.64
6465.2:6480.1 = 16.01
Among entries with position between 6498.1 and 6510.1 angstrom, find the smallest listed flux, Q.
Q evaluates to 15.22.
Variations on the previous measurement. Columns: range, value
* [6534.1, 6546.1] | 15.49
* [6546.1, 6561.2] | 17.19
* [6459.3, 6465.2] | 15.39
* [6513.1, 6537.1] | 15.44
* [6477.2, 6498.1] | 14.77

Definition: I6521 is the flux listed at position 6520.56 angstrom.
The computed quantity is 15.49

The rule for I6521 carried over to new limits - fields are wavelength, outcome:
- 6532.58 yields 15.97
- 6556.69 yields 18.67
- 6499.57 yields 15.22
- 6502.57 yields 15.54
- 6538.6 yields 16.13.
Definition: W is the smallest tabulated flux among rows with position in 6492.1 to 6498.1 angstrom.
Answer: 14.77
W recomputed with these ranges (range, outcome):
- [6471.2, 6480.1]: 15.58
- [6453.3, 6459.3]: 15.6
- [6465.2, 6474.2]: 15.5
